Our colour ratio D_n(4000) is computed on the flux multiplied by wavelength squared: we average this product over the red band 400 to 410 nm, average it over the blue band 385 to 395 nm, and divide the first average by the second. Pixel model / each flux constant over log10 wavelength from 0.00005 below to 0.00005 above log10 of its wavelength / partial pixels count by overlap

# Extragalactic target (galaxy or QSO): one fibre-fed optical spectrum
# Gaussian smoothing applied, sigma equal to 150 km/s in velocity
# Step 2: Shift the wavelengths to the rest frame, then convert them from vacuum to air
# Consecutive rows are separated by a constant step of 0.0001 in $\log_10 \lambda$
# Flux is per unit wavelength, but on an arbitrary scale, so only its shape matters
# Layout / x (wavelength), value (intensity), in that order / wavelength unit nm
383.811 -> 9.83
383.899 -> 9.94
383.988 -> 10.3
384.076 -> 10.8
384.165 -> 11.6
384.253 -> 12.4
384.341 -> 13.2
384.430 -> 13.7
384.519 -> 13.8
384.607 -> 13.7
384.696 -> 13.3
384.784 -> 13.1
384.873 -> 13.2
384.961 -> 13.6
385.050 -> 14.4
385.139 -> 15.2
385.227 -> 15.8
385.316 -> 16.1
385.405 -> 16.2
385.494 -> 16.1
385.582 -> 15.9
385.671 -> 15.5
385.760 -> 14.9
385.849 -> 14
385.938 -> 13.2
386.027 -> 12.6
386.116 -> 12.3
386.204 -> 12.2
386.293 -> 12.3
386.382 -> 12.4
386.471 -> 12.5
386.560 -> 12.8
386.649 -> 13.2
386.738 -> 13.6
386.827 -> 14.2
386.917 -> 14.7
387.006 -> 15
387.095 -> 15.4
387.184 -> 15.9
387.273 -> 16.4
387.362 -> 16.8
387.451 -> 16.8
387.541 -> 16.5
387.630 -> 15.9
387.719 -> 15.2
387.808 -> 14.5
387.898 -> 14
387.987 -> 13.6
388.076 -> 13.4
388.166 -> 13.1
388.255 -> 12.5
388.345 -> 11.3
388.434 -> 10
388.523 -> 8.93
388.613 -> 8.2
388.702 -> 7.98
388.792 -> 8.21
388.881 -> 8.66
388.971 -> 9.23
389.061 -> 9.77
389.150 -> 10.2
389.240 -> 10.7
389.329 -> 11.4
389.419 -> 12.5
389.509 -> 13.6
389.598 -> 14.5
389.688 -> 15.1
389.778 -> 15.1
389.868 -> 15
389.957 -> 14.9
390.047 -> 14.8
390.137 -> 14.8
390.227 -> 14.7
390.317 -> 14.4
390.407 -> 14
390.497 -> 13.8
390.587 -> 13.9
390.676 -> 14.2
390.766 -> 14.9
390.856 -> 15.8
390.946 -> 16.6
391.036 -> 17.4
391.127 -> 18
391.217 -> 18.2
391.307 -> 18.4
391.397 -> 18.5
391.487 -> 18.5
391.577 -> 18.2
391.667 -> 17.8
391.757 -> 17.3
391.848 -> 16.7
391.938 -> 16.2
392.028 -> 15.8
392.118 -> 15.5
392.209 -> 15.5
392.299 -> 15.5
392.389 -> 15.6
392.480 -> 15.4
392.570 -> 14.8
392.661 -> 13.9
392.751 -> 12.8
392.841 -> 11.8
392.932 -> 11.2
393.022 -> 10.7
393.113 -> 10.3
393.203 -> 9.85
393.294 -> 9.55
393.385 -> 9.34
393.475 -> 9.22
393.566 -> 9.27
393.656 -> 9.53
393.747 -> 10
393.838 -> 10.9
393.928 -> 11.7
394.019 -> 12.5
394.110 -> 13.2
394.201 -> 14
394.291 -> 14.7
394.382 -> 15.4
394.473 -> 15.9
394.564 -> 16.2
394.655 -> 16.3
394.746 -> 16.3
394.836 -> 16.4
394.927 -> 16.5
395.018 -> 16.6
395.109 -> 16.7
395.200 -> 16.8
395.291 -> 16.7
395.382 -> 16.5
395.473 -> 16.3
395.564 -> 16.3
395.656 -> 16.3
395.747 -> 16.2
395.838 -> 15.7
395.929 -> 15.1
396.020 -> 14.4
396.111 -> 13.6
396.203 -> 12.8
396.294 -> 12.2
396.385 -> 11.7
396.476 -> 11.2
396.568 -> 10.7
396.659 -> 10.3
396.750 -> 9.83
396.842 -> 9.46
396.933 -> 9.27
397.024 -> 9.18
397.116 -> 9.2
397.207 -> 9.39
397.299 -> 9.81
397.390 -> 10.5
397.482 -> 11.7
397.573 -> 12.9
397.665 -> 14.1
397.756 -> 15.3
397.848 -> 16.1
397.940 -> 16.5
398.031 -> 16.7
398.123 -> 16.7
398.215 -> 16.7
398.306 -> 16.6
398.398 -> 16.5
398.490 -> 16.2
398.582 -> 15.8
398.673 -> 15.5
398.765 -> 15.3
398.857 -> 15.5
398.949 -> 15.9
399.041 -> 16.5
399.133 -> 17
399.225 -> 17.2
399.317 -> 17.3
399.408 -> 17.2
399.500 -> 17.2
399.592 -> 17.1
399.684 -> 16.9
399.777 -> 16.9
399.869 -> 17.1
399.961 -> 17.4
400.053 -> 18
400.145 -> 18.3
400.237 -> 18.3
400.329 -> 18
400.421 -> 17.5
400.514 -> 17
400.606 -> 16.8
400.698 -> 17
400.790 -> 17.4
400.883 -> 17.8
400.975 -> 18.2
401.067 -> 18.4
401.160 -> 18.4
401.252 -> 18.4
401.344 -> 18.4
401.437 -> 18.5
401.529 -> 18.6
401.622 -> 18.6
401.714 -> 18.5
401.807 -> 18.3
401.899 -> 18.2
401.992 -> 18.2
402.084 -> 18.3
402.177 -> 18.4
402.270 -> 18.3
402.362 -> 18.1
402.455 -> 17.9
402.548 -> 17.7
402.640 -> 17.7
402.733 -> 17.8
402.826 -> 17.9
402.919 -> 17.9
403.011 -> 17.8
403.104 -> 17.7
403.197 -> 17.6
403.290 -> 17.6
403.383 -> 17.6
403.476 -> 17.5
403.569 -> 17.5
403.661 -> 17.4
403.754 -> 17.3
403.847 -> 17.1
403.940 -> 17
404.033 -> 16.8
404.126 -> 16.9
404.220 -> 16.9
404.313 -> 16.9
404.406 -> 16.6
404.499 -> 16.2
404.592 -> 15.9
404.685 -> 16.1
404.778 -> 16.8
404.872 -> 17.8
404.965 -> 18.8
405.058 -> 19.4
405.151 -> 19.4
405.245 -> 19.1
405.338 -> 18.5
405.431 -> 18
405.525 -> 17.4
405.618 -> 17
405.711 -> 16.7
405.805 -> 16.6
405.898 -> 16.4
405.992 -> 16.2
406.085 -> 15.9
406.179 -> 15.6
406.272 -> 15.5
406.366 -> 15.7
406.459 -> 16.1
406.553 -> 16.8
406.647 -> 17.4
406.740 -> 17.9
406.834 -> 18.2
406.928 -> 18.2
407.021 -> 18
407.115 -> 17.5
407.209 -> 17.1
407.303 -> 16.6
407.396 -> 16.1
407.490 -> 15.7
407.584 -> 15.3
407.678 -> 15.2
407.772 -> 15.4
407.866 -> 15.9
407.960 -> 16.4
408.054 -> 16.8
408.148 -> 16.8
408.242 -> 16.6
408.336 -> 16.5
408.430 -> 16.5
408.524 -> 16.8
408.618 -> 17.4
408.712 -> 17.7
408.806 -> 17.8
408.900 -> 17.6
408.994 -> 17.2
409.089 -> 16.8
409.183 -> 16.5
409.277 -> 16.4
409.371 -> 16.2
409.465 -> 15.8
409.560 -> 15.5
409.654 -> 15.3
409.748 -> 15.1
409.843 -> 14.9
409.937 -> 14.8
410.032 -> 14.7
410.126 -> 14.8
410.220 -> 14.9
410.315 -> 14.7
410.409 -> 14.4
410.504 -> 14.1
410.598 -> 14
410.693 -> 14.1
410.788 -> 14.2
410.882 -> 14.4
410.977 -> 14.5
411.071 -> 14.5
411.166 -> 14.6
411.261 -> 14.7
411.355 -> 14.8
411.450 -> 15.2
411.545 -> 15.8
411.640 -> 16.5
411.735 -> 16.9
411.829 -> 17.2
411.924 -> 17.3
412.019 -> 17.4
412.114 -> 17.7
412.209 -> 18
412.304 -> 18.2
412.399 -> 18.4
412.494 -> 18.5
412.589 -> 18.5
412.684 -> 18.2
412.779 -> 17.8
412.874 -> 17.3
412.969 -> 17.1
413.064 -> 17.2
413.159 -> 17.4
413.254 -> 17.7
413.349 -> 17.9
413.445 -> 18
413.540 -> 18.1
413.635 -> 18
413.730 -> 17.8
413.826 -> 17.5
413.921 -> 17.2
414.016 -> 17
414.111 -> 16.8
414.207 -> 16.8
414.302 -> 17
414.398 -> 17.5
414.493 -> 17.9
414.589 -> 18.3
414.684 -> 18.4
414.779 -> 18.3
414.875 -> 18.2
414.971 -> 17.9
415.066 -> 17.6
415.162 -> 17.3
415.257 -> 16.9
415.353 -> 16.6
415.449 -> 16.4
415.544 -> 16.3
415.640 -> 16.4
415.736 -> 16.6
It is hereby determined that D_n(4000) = 1.3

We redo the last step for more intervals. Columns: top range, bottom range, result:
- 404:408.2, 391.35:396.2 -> 1.24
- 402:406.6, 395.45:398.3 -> 1.37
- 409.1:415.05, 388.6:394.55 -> 1.35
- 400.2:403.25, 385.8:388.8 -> 1.46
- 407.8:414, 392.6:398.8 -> 1.32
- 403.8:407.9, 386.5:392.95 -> 1.29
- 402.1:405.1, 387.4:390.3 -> 1.48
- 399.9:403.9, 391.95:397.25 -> 1.40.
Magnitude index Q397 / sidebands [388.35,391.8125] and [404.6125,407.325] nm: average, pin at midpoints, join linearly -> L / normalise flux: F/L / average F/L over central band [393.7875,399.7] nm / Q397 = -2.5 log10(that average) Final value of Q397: 0.06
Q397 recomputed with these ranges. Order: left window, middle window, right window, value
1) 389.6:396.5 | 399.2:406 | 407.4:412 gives -0.157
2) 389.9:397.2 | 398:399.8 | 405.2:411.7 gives -0.117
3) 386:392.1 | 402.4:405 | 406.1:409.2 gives -0.075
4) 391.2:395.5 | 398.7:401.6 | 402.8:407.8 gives -0.094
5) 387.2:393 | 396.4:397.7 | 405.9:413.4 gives 0.381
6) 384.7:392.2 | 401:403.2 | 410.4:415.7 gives -0.160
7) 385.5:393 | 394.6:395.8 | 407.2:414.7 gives -0.117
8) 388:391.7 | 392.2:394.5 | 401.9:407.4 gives 0.179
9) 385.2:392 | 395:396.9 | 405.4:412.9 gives 0.071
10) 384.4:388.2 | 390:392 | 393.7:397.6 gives -0.169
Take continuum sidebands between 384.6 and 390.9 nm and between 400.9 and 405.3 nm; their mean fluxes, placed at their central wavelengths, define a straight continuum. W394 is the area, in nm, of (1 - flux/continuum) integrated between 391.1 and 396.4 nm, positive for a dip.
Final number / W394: 0.23 nm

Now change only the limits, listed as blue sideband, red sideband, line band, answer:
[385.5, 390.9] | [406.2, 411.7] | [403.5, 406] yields -0.304 nm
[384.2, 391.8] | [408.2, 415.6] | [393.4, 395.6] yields 0.076 nm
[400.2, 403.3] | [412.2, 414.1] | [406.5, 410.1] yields 0.275 nm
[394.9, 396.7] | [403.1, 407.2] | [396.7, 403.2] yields -0.203 nm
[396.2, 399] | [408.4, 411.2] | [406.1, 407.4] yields -0.169 nm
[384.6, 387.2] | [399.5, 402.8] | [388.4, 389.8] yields 0.384 nm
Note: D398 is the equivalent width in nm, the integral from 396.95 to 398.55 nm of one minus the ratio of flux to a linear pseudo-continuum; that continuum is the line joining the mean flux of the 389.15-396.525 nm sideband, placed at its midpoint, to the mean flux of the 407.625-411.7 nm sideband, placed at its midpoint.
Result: 0.116 nm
